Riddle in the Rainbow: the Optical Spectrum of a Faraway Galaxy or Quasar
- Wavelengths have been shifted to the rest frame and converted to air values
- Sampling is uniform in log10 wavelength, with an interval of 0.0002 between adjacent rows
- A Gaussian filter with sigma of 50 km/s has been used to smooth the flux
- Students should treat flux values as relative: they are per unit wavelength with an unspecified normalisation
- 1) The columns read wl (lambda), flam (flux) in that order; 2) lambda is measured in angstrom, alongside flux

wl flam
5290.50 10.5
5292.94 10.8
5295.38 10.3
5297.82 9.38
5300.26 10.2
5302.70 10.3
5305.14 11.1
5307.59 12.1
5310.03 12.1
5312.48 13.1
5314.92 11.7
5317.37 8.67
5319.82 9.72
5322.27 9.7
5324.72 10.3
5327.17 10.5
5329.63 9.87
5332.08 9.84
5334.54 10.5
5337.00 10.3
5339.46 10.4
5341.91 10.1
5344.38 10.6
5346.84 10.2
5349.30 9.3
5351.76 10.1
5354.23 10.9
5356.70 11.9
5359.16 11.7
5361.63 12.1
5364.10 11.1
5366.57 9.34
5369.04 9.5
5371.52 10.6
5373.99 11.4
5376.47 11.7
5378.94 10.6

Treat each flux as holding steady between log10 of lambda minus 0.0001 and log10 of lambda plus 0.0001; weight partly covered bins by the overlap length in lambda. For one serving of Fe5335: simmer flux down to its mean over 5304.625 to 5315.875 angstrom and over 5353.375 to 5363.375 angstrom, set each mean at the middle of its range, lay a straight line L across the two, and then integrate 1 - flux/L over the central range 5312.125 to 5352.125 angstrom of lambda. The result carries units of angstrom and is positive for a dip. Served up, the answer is 5.6 angstrom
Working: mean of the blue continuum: 12.1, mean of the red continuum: 11.7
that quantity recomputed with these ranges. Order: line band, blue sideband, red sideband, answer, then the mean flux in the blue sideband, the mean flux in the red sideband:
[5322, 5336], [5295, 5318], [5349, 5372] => 0.9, 11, 10.7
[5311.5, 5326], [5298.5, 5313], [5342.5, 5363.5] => 0.9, 11.3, 10.8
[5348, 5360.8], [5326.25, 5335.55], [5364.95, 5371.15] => -1.3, 10.2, 9.68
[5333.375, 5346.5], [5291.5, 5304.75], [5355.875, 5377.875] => 0.4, 10.3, 11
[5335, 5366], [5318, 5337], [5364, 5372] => -2.2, 10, 9.95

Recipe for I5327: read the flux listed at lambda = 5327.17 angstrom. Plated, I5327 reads 10.5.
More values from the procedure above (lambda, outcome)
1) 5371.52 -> 10.6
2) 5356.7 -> 11.9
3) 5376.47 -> 11.7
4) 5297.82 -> 9.38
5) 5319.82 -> 9.72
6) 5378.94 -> 10.6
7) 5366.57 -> 9.34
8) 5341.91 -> 10.1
